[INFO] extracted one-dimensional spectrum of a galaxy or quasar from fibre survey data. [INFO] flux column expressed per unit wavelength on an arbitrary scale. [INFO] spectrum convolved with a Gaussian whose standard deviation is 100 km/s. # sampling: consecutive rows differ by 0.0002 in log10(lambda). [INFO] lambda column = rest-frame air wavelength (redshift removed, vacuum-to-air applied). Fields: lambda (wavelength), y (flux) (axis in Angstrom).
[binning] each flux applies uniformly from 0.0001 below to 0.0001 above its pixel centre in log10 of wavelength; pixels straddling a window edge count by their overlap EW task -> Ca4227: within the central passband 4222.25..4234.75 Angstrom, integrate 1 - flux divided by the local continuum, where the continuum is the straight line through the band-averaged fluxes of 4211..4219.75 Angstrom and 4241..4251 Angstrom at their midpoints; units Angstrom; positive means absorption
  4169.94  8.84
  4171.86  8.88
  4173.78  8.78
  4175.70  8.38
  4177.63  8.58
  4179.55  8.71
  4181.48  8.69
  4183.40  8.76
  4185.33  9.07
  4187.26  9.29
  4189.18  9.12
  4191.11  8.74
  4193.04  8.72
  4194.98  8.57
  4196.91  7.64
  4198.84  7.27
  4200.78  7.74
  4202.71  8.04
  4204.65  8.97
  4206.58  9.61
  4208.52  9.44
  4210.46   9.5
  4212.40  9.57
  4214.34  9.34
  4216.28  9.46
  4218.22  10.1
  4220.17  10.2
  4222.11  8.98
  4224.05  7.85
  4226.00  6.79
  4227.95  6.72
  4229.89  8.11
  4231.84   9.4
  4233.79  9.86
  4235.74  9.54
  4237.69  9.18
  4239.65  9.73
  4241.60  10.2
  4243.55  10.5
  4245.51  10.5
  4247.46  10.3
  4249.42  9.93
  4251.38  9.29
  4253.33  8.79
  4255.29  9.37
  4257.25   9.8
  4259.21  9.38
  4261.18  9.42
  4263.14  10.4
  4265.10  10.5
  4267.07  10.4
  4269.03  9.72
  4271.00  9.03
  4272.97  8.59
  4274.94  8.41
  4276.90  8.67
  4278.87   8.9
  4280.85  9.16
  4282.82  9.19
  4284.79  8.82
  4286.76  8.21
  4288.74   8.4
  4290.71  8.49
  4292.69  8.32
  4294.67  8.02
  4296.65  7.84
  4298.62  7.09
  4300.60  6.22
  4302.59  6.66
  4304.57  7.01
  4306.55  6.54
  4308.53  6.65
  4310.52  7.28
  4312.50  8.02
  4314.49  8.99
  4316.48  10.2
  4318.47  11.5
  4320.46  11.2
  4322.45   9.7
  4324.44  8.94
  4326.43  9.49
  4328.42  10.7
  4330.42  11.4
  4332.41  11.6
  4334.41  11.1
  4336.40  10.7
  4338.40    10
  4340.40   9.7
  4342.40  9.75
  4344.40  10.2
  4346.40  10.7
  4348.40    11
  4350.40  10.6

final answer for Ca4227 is 2.2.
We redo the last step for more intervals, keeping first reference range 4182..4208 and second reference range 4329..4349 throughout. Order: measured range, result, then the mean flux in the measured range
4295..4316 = 5.83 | 7.33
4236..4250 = -1.14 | 10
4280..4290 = 1.13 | 8.75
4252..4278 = 0.42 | 9.42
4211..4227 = -0.21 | 9.04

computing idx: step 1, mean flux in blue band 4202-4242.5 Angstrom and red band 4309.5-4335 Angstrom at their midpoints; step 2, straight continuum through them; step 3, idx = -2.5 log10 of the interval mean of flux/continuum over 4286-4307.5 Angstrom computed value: 0.282 mag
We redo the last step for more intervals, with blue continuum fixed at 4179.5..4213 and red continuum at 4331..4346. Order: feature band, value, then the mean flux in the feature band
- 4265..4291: 0.08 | 9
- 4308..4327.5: 0.11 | 9.26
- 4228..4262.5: -0.02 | 9.54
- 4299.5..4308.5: 0.45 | 6.62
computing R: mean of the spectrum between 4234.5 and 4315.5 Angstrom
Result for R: 8.81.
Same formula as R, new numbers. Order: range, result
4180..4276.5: 9.15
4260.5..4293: 9.11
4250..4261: 9.35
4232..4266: 9.79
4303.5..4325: 8.72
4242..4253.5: 9.98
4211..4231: 8.73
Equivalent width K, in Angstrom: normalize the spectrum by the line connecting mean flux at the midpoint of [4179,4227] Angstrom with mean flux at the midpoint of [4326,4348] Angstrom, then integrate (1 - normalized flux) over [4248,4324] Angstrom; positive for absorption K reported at 8.1 Angstrom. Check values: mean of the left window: 8.81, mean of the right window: 10.5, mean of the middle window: 8.8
